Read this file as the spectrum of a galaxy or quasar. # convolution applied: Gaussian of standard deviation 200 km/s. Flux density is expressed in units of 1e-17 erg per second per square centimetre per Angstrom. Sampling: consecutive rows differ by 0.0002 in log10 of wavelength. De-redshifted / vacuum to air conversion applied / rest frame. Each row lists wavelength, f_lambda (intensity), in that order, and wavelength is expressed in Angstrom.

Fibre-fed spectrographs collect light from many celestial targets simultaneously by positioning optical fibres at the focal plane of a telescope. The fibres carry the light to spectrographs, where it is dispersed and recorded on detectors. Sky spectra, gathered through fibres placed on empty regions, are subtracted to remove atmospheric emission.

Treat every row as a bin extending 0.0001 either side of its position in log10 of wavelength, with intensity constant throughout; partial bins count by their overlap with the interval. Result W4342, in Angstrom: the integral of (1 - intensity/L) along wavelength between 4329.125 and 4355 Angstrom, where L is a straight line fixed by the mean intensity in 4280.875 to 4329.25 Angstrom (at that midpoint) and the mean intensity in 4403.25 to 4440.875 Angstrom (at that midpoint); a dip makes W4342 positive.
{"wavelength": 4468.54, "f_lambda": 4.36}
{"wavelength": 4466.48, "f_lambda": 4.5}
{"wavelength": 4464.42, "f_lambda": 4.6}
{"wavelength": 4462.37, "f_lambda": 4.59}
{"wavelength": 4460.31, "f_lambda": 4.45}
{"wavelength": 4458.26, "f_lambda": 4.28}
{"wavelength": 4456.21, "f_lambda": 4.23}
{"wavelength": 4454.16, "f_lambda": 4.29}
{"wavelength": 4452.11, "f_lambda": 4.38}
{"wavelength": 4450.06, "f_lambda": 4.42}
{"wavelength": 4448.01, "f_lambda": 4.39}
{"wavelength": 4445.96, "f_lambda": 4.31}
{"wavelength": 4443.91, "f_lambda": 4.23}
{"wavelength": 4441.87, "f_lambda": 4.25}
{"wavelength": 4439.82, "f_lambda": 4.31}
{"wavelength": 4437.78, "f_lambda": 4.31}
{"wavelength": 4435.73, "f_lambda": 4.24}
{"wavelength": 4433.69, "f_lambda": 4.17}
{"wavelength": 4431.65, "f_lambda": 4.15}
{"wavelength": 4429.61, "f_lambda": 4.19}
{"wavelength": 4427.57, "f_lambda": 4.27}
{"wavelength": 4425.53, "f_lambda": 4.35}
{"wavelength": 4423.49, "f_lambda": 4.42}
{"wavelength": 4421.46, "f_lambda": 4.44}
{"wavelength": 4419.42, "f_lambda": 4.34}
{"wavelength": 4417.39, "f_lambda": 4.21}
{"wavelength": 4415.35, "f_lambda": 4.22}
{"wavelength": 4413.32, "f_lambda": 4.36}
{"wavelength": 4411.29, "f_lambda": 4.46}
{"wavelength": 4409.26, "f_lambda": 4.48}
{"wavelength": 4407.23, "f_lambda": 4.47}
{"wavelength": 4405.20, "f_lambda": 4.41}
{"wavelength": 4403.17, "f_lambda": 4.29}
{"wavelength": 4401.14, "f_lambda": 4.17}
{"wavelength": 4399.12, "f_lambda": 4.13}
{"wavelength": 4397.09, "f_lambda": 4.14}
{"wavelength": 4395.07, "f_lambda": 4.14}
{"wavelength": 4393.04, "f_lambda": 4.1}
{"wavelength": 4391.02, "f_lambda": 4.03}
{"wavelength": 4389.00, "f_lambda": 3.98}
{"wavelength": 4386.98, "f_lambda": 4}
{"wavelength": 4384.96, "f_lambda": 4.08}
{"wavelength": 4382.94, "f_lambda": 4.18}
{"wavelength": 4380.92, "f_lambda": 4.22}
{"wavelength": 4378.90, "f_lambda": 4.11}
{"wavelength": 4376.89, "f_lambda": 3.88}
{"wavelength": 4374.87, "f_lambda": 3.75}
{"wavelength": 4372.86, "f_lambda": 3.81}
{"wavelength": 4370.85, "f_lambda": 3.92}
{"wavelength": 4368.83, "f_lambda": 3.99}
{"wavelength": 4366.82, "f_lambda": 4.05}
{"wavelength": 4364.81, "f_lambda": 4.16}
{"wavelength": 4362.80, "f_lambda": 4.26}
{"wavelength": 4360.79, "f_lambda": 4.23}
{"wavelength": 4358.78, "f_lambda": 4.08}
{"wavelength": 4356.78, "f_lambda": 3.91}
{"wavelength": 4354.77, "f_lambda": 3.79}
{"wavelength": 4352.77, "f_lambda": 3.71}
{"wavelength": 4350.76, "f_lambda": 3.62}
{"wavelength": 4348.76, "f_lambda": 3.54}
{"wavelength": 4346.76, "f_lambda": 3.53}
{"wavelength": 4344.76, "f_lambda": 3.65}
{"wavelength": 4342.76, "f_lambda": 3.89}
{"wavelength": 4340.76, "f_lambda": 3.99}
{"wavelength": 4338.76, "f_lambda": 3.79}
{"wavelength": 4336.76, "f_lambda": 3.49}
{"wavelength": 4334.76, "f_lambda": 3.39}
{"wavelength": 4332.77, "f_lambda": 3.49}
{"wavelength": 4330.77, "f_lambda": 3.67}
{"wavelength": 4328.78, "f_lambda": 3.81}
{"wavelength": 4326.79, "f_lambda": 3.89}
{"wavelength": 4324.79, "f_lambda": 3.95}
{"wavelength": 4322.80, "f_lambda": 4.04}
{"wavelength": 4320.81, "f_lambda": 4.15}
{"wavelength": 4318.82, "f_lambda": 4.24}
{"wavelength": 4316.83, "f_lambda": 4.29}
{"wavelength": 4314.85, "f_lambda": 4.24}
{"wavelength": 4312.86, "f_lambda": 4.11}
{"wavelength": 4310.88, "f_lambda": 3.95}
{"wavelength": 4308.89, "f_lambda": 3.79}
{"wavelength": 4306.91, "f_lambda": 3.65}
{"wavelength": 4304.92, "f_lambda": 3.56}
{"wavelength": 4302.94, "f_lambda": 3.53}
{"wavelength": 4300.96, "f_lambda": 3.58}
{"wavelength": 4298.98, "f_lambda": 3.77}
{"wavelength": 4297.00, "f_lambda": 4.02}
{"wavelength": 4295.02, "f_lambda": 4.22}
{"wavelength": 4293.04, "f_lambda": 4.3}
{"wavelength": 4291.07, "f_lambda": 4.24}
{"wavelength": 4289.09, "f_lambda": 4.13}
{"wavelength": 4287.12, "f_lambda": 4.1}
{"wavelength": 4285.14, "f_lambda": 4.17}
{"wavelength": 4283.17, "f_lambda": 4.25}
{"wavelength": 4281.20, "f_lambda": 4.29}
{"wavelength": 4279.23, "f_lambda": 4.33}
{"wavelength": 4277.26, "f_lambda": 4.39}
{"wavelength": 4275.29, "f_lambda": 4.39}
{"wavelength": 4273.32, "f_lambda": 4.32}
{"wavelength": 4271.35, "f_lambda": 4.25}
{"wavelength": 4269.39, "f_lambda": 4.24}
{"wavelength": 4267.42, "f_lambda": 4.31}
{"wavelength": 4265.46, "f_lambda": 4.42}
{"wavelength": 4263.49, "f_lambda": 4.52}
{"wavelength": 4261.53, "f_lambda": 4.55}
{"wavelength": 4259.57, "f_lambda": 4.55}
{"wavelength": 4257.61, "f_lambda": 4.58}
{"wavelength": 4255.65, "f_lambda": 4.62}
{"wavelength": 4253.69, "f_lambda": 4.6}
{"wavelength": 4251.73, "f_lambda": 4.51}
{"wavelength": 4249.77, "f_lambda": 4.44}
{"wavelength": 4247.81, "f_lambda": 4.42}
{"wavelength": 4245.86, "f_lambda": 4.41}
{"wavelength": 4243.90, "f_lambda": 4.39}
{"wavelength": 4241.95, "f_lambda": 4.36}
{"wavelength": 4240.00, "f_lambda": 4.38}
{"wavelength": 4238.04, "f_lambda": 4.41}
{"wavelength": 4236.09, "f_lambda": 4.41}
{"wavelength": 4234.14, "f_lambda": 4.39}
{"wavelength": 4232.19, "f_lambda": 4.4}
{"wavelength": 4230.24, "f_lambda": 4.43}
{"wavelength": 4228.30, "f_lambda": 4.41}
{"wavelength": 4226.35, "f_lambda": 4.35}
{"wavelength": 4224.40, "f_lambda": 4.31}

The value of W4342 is 2.83 Angstrom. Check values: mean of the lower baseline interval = 4.01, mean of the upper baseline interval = 4.32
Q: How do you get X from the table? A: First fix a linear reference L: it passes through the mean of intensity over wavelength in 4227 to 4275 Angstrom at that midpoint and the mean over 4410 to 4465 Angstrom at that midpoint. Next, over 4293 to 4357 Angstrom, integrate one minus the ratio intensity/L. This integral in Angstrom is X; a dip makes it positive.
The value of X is 8.2 Angstrom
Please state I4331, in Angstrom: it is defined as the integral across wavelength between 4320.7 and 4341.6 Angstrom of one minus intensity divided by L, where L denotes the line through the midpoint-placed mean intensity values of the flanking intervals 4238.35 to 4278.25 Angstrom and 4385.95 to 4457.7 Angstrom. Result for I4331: 2.8 Angstrom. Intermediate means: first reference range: 4.43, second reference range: 4.27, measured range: 3.77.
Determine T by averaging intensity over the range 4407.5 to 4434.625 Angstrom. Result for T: 4.32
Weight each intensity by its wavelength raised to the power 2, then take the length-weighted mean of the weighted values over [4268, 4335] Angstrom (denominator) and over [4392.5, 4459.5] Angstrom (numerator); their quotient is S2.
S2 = 1.13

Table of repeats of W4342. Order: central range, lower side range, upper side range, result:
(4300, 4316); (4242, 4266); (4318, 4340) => 0.76 Angstrom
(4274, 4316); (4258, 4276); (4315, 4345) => 1.15 Angstrom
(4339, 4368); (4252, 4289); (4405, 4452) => 3.09 Angstrom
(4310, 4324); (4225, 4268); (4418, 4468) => 0.84 Angstrom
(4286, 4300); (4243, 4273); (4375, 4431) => 0.90 Angstrom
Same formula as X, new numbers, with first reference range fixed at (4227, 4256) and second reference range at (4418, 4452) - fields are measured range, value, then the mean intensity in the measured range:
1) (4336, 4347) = 1.6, 3.74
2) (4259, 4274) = 0.1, 4.39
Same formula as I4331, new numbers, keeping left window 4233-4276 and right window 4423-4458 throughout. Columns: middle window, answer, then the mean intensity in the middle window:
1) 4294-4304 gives 1.30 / 3.82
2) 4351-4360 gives 1.02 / 3.86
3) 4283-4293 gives 0.50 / 4.19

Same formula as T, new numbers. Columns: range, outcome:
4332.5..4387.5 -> 3.88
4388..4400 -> 4.09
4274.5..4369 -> 3.95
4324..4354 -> 3.69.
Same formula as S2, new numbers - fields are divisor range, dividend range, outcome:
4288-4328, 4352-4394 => 1.04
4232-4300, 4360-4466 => 1.04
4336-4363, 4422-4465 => 1.18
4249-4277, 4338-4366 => 0.91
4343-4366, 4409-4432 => 1.15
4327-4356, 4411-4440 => 1.21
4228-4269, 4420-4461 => 1.06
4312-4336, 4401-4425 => 1.16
